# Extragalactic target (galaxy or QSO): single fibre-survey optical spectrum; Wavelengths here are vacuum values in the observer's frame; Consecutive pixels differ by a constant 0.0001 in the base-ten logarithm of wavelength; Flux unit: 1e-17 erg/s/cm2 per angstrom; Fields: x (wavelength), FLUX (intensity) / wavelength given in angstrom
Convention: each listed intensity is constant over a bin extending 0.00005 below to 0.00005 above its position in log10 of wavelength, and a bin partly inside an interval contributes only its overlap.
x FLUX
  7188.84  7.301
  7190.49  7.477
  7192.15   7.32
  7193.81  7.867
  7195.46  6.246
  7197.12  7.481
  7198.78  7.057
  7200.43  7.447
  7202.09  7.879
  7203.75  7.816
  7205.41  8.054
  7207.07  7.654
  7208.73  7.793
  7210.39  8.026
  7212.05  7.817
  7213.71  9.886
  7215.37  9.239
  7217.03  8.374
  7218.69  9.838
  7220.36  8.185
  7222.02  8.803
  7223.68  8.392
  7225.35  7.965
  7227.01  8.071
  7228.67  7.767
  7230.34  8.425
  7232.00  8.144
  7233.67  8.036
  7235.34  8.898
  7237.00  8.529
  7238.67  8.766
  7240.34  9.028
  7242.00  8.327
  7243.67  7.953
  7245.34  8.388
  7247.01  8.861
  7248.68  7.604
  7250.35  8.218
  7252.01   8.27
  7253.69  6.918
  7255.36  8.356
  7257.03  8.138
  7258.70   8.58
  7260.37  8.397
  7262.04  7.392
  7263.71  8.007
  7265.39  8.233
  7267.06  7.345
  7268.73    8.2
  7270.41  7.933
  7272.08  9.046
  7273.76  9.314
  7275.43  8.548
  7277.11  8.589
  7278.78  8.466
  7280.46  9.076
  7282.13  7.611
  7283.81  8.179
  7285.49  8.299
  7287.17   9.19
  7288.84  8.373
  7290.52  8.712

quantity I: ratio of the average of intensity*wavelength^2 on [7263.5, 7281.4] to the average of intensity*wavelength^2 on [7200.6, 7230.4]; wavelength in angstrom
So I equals 1.03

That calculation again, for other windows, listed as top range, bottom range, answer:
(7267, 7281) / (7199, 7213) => 1.12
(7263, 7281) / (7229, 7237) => 1.02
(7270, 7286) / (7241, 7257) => 1.06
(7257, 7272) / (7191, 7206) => 1.10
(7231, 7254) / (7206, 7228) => 0.99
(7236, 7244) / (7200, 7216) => 1.06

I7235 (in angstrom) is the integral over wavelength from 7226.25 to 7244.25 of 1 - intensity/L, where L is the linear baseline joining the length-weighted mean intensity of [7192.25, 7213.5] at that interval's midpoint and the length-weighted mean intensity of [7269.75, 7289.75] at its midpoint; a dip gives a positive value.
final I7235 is -0.7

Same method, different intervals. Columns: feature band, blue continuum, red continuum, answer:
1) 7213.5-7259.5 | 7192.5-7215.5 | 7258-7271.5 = -2.8 angstrom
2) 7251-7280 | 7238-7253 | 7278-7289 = 0.6 angstrom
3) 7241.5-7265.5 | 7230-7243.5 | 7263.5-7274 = 0.8 angstrom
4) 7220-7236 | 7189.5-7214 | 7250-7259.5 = -0.8 angstrom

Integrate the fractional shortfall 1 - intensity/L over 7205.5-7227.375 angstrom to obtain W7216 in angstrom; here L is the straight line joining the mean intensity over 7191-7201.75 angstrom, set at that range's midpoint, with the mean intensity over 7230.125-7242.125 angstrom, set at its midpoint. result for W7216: -1.5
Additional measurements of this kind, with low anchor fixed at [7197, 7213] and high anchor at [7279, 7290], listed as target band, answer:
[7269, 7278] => -0.3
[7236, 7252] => -0.6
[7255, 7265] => 0.1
